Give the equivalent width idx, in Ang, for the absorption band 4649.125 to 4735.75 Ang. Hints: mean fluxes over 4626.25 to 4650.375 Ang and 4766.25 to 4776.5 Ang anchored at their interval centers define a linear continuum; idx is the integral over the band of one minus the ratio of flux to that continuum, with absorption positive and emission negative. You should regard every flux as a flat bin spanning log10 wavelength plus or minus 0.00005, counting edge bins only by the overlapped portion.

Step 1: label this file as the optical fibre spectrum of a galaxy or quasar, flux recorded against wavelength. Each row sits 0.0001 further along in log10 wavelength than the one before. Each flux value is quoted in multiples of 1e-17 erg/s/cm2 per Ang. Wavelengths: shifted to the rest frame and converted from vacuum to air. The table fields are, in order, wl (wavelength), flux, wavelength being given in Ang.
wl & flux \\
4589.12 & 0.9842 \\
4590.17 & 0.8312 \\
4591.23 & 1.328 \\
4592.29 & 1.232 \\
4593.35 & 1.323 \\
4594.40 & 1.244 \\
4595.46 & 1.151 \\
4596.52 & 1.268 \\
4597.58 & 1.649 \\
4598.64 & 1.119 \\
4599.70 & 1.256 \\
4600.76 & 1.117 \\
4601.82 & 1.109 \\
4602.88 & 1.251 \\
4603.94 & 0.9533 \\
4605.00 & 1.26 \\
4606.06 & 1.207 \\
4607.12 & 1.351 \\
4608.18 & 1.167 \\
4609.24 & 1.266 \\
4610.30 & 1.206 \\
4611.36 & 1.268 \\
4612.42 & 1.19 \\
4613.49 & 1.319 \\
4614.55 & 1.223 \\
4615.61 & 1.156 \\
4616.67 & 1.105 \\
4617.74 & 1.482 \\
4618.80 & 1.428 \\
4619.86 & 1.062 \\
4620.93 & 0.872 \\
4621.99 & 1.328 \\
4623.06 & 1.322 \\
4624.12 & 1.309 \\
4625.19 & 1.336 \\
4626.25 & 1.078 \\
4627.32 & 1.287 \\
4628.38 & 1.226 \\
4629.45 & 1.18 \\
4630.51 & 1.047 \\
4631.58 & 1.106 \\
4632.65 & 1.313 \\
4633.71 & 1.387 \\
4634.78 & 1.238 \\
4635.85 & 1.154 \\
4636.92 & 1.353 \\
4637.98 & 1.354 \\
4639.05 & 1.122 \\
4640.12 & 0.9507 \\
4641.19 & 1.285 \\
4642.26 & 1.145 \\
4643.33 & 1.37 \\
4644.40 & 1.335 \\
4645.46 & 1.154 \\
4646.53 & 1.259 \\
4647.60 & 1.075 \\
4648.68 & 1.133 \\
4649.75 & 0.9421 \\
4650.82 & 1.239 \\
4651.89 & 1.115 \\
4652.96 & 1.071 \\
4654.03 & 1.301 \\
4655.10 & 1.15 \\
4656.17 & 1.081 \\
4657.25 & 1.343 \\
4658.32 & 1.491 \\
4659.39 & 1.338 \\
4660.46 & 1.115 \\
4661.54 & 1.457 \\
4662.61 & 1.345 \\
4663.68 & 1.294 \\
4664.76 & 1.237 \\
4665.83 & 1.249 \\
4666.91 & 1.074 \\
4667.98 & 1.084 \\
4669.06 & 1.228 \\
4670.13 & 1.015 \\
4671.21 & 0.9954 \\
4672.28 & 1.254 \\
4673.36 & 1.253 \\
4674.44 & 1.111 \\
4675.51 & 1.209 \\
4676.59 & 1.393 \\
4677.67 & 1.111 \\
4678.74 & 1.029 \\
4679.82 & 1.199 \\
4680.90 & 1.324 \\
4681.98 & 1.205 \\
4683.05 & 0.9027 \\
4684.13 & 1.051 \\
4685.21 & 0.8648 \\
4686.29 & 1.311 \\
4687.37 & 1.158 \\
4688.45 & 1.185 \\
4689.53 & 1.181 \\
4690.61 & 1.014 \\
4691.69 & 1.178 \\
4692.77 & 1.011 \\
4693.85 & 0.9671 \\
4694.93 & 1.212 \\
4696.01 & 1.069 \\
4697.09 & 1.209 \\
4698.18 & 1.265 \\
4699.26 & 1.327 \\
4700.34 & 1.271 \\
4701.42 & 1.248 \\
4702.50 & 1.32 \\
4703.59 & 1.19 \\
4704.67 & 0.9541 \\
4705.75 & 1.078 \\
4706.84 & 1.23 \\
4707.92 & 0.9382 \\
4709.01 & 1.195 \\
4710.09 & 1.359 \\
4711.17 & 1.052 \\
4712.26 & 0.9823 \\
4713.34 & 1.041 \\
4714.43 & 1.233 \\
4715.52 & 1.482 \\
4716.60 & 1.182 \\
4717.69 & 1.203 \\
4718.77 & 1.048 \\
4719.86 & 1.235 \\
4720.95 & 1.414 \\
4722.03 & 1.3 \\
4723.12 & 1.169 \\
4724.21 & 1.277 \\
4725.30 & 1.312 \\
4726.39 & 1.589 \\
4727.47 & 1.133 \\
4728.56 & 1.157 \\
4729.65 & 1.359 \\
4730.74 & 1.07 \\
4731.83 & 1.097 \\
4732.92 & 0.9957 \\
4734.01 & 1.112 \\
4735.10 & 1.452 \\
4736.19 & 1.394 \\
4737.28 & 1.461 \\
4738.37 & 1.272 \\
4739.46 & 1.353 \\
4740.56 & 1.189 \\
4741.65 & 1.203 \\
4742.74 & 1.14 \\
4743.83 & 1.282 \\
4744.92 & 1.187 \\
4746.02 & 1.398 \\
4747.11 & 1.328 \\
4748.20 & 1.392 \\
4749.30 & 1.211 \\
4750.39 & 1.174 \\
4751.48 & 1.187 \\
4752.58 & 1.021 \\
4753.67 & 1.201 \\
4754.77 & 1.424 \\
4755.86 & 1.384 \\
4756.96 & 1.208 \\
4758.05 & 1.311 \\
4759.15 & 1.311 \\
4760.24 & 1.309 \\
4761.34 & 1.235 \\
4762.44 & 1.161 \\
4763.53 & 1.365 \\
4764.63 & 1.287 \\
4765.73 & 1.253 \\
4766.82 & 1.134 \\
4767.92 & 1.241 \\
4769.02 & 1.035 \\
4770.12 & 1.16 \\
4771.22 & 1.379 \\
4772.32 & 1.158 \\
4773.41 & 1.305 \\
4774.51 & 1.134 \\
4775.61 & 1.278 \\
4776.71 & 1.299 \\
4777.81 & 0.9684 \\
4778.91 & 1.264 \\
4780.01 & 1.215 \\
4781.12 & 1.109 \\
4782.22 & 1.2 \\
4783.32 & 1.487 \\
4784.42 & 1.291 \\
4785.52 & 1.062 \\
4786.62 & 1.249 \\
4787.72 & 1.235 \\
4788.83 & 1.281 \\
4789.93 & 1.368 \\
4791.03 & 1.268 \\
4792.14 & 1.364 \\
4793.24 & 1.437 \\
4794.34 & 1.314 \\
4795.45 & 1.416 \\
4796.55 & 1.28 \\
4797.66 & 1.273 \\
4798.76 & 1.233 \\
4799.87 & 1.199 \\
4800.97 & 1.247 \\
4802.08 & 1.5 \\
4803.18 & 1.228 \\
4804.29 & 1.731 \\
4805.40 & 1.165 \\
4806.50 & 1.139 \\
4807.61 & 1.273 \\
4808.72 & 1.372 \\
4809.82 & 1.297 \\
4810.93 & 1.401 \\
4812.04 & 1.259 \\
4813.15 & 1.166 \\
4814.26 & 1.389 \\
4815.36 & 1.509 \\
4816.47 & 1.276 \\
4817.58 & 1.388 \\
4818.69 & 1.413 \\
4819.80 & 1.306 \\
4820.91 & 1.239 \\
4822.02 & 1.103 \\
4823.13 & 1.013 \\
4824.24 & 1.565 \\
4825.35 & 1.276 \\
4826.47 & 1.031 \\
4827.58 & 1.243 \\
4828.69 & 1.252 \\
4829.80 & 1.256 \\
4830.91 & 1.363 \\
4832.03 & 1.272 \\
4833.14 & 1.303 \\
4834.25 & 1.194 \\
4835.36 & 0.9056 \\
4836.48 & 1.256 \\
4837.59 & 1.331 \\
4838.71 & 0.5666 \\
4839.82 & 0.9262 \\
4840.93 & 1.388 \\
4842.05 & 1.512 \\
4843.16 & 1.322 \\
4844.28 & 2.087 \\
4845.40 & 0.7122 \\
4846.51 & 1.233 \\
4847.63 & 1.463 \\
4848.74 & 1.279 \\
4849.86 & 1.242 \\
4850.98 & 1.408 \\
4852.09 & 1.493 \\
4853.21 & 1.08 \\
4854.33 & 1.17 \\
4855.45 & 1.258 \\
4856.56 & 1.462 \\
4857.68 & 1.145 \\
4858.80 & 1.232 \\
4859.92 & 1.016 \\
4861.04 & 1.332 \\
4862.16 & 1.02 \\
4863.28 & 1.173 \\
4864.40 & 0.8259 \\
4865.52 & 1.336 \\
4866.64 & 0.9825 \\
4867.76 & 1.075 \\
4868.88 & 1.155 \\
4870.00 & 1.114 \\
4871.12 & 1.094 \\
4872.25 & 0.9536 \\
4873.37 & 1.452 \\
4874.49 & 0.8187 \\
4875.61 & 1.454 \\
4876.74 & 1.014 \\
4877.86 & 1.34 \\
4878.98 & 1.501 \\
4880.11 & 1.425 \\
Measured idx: 1.14 Ang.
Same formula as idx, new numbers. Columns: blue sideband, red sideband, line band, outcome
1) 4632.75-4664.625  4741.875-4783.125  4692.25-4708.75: 1.1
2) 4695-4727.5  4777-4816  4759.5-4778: 0.6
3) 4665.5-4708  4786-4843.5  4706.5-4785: -1.9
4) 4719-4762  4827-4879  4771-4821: -2.2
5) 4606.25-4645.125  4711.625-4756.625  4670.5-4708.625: 2.8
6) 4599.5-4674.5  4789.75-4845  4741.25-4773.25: 0.5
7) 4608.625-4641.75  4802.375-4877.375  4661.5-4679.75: 0.6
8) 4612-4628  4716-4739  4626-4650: 0.7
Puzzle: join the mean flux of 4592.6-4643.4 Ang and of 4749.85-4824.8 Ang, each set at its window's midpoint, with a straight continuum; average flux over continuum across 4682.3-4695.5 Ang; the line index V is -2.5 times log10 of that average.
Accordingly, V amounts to 0.15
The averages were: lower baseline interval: 1.23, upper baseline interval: 1.27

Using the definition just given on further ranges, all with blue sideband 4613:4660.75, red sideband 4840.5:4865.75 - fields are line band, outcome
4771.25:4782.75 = 0.04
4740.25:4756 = 0.00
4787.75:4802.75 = -0.05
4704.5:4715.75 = 0.09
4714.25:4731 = -0.02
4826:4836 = 0.05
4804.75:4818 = -0.04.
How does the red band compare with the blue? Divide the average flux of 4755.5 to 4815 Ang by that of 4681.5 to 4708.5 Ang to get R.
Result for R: 1.1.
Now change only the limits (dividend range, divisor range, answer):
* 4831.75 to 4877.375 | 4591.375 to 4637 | 0.97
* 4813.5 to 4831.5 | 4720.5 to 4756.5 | 1.02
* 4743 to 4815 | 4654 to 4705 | 1.07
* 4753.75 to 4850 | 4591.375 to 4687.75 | 1.05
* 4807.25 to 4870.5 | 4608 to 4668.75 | 1.02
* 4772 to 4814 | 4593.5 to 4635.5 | 1.04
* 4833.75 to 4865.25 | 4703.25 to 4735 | 1.02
